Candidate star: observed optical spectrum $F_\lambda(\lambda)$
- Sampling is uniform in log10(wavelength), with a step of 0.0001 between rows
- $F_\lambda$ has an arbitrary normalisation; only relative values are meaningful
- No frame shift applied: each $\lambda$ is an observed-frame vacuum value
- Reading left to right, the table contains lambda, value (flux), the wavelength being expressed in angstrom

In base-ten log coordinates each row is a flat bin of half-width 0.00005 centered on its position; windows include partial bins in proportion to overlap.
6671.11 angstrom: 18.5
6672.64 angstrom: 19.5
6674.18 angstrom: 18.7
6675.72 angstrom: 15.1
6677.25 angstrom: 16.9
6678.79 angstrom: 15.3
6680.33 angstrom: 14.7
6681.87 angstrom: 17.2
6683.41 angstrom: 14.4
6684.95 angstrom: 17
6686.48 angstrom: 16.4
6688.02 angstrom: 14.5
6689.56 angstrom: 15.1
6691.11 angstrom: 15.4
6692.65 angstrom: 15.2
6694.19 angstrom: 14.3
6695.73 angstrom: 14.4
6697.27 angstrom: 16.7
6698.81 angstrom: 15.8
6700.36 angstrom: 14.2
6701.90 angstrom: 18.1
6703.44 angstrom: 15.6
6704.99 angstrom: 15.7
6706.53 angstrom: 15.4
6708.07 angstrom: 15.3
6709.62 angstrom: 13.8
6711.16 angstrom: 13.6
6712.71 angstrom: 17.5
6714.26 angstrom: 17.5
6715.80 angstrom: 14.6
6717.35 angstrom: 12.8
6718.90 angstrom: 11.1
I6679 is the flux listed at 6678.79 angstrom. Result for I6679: 15.3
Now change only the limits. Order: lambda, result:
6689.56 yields 15.1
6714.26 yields 17.5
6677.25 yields 16.9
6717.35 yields 12.8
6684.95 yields 17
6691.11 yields 15.4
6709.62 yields 13.8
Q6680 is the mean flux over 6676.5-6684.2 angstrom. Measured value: 15.7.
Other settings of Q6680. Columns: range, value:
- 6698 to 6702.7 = 16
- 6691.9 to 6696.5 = 14.6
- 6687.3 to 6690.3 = 14.8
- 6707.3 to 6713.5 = 15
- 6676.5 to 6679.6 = 16.1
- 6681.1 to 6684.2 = 15.8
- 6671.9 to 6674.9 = 19.1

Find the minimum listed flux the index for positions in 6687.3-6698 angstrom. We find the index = 14.3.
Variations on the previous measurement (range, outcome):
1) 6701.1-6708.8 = 15.3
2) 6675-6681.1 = 14.7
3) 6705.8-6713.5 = 13.6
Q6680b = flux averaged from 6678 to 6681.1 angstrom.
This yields 15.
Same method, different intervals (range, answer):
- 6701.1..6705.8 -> 16.5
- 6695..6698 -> 15.6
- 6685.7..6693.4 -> 15.3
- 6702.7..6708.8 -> 15.5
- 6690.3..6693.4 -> 15.3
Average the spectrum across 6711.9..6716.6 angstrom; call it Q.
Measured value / 16.5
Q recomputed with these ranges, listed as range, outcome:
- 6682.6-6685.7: 15.7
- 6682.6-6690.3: 15.5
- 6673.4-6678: 16.9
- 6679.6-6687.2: 16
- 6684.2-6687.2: 16.8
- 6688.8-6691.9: 15.2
